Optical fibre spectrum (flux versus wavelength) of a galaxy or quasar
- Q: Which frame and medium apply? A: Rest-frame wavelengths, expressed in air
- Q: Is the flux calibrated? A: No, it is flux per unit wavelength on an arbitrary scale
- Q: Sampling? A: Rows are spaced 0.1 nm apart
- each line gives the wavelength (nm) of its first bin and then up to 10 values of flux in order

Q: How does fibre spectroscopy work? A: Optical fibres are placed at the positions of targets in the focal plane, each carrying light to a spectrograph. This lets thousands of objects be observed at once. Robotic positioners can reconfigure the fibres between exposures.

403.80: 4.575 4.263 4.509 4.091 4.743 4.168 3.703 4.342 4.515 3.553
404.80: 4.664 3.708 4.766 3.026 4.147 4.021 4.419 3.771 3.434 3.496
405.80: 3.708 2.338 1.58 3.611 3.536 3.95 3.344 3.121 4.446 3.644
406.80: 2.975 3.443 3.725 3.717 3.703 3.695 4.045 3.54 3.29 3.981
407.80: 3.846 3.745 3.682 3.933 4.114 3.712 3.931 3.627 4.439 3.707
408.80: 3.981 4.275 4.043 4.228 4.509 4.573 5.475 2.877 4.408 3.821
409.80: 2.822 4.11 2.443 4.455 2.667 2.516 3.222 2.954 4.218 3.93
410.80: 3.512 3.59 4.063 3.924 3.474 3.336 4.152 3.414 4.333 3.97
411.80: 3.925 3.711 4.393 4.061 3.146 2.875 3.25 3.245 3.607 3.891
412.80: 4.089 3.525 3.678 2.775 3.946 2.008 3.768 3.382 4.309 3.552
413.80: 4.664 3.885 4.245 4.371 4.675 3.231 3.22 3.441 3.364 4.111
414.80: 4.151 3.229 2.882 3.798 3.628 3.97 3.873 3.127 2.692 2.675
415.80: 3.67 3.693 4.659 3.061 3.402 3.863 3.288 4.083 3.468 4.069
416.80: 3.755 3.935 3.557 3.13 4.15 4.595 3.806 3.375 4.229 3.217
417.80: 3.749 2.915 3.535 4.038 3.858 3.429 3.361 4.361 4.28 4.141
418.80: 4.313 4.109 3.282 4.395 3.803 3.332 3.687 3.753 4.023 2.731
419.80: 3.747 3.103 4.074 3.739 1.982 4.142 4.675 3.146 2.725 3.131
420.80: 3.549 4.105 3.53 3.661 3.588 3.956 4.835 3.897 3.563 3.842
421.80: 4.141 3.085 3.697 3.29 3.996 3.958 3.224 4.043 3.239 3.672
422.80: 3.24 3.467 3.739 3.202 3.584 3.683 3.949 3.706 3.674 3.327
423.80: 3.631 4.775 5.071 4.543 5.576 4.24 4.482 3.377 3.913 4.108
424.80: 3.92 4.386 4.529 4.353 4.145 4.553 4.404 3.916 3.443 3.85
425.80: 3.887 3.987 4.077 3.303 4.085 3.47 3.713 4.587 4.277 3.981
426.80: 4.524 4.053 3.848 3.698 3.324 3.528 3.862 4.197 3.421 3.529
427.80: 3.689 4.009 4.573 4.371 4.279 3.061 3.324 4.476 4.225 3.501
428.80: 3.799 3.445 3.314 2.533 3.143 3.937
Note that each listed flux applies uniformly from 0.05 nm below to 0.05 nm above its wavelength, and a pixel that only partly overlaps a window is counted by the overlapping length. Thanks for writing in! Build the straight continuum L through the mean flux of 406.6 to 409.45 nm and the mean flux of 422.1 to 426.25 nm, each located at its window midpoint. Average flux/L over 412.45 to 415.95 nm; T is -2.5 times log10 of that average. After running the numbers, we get 0.09 mag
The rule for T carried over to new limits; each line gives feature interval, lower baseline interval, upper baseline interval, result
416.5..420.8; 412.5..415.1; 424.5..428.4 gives 0.026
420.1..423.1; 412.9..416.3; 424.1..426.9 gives 0.092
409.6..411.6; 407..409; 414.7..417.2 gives 0.062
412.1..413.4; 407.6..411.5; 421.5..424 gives 0.116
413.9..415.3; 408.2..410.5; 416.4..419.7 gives 0.016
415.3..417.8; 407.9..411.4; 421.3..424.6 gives 0.052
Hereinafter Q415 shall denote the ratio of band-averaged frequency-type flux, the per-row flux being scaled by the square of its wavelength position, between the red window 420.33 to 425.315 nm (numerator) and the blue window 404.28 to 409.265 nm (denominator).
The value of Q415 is 1.11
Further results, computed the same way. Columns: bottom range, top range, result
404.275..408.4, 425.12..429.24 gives 1.14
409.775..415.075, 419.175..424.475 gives 1.08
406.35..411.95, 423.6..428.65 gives 1.16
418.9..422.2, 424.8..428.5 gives 1.12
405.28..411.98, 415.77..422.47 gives 1.05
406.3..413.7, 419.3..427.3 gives 1.10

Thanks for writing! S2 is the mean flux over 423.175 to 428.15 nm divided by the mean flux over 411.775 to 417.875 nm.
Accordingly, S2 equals 1.10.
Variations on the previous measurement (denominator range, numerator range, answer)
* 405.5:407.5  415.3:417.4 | 1.06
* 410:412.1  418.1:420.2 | 1.02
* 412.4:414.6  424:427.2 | 1.12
